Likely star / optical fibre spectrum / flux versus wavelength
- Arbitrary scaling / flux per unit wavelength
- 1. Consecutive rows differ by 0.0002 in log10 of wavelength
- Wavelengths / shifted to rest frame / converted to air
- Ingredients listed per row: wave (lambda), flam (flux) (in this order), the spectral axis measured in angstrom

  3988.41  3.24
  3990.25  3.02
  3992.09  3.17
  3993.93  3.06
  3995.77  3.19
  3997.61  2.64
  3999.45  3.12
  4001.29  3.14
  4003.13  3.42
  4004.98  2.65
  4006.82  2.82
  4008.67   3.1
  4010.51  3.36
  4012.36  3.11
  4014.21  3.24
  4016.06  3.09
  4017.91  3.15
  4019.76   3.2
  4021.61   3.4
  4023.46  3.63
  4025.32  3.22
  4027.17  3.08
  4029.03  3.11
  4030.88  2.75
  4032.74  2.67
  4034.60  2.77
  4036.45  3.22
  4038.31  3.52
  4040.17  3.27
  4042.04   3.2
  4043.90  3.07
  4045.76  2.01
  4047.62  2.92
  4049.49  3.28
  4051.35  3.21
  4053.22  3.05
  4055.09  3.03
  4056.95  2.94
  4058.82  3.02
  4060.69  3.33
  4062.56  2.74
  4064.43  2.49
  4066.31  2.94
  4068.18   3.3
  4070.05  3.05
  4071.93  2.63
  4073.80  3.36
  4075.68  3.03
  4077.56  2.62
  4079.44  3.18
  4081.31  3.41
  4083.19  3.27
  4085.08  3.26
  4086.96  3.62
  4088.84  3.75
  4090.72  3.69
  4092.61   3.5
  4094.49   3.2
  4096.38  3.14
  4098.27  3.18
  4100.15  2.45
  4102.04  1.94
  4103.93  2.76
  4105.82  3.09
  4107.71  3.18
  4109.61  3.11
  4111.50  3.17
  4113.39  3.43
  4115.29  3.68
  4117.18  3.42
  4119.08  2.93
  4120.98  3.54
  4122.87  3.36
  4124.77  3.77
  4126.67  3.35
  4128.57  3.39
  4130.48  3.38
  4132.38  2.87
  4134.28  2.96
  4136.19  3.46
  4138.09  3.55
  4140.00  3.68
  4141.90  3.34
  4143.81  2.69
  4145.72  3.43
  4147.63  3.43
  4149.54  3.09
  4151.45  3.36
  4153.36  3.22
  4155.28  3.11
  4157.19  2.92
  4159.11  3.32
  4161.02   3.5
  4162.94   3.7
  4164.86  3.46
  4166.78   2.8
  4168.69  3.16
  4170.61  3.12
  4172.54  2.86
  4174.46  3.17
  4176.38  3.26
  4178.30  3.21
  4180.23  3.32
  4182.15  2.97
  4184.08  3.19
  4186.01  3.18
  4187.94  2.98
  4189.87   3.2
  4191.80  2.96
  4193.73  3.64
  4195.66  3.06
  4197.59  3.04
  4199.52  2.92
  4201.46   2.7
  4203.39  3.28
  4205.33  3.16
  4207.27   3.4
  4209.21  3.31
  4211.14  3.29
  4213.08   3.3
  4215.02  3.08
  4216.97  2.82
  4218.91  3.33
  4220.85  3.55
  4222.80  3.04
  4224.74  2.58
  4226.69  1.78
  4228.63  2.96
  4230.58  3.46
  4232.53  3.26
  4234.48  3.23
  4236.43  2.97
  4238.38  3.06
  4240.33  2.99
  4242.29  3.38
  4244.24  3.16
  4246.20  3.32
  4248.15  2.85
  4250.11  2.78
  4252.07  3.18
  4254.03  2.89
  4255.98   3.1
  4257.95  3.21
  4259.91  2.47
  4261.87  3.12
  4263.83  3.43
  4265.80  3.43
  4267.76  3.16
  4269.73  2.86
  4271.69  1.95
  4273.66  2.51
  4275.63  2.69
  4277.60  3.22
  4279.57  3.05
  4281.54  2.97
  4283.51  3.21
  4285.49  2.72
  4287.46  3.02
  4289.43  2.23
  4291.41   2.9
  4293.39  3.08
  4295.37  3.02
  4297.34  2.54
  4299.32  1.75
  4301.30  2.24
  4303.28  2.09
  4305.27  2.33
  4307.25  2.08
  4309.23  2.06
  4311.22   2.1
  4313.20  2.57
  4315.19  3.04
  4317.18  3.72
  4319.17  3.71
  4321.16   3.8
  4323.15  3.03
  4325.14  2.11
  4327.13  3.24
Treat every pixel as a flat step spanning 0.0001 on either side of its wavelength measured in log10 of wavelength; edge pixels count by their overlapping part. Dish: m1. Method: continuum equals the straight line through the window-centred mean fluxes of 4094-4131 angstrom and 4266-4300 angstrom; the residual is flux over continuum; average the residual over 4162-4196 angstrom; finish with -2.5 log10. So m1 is -0.06 mag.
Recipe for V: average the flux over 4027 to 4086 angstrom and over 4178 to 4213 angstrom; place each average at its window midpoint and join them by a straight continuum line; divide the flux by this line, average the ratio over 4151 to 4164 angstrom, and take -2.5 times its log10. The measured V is -0.06 mag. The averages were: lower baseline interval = 3.02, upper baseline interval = 3.16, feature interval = 3.3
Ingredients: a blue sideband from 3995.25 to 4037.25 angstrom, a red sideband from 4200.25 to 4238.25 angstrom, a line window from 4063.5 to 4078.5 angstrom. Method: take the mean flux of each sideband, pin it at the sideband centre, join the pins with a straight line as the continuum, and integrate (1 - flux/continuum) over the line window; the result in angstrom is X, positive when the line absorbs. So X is 0.8 angstrom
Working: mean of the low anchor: 3.09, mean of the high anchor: 3.08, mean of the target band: 2.93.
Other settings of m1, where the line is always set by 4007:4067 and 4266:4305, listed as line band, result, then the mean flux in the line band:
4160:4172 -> -0.14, 3.27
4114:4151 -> -0.14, 3.33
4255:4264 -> -0.11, 3.04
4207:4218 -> -0.14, 3.19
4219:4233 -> -0.06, 2.96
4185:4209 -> -0.11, 3.13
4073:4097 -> -0.11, 3.31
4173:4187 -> -0.11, 3.17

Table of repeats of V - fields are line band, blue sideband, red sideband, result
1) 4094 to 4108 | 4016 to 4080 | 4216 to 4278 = 0.068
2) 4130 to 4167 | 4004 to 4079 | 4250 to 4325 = -0.115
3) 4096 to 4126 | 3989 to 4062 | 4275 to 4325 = -0.056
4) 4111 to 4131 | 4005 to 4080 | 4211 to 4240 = -0.123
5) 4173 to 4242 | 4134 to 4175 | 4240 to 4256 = 0.015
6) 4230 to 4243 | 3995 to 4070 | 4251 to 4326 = -0.116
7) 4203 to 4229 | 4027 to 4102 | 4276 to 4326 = -0.073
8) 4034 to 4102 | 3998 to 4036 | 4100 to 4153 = 0.023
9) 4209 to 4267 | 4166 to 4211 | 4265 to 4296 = -0.030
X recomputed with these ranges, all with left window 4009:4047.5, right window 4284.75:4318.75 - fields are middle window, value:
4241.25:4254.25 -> -2.0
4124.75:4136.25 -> -1.4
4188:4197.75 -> -1.4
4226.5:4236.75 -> -1.2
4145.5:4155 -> -1.4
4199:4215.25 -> -2.4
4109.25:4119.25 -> -1.3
